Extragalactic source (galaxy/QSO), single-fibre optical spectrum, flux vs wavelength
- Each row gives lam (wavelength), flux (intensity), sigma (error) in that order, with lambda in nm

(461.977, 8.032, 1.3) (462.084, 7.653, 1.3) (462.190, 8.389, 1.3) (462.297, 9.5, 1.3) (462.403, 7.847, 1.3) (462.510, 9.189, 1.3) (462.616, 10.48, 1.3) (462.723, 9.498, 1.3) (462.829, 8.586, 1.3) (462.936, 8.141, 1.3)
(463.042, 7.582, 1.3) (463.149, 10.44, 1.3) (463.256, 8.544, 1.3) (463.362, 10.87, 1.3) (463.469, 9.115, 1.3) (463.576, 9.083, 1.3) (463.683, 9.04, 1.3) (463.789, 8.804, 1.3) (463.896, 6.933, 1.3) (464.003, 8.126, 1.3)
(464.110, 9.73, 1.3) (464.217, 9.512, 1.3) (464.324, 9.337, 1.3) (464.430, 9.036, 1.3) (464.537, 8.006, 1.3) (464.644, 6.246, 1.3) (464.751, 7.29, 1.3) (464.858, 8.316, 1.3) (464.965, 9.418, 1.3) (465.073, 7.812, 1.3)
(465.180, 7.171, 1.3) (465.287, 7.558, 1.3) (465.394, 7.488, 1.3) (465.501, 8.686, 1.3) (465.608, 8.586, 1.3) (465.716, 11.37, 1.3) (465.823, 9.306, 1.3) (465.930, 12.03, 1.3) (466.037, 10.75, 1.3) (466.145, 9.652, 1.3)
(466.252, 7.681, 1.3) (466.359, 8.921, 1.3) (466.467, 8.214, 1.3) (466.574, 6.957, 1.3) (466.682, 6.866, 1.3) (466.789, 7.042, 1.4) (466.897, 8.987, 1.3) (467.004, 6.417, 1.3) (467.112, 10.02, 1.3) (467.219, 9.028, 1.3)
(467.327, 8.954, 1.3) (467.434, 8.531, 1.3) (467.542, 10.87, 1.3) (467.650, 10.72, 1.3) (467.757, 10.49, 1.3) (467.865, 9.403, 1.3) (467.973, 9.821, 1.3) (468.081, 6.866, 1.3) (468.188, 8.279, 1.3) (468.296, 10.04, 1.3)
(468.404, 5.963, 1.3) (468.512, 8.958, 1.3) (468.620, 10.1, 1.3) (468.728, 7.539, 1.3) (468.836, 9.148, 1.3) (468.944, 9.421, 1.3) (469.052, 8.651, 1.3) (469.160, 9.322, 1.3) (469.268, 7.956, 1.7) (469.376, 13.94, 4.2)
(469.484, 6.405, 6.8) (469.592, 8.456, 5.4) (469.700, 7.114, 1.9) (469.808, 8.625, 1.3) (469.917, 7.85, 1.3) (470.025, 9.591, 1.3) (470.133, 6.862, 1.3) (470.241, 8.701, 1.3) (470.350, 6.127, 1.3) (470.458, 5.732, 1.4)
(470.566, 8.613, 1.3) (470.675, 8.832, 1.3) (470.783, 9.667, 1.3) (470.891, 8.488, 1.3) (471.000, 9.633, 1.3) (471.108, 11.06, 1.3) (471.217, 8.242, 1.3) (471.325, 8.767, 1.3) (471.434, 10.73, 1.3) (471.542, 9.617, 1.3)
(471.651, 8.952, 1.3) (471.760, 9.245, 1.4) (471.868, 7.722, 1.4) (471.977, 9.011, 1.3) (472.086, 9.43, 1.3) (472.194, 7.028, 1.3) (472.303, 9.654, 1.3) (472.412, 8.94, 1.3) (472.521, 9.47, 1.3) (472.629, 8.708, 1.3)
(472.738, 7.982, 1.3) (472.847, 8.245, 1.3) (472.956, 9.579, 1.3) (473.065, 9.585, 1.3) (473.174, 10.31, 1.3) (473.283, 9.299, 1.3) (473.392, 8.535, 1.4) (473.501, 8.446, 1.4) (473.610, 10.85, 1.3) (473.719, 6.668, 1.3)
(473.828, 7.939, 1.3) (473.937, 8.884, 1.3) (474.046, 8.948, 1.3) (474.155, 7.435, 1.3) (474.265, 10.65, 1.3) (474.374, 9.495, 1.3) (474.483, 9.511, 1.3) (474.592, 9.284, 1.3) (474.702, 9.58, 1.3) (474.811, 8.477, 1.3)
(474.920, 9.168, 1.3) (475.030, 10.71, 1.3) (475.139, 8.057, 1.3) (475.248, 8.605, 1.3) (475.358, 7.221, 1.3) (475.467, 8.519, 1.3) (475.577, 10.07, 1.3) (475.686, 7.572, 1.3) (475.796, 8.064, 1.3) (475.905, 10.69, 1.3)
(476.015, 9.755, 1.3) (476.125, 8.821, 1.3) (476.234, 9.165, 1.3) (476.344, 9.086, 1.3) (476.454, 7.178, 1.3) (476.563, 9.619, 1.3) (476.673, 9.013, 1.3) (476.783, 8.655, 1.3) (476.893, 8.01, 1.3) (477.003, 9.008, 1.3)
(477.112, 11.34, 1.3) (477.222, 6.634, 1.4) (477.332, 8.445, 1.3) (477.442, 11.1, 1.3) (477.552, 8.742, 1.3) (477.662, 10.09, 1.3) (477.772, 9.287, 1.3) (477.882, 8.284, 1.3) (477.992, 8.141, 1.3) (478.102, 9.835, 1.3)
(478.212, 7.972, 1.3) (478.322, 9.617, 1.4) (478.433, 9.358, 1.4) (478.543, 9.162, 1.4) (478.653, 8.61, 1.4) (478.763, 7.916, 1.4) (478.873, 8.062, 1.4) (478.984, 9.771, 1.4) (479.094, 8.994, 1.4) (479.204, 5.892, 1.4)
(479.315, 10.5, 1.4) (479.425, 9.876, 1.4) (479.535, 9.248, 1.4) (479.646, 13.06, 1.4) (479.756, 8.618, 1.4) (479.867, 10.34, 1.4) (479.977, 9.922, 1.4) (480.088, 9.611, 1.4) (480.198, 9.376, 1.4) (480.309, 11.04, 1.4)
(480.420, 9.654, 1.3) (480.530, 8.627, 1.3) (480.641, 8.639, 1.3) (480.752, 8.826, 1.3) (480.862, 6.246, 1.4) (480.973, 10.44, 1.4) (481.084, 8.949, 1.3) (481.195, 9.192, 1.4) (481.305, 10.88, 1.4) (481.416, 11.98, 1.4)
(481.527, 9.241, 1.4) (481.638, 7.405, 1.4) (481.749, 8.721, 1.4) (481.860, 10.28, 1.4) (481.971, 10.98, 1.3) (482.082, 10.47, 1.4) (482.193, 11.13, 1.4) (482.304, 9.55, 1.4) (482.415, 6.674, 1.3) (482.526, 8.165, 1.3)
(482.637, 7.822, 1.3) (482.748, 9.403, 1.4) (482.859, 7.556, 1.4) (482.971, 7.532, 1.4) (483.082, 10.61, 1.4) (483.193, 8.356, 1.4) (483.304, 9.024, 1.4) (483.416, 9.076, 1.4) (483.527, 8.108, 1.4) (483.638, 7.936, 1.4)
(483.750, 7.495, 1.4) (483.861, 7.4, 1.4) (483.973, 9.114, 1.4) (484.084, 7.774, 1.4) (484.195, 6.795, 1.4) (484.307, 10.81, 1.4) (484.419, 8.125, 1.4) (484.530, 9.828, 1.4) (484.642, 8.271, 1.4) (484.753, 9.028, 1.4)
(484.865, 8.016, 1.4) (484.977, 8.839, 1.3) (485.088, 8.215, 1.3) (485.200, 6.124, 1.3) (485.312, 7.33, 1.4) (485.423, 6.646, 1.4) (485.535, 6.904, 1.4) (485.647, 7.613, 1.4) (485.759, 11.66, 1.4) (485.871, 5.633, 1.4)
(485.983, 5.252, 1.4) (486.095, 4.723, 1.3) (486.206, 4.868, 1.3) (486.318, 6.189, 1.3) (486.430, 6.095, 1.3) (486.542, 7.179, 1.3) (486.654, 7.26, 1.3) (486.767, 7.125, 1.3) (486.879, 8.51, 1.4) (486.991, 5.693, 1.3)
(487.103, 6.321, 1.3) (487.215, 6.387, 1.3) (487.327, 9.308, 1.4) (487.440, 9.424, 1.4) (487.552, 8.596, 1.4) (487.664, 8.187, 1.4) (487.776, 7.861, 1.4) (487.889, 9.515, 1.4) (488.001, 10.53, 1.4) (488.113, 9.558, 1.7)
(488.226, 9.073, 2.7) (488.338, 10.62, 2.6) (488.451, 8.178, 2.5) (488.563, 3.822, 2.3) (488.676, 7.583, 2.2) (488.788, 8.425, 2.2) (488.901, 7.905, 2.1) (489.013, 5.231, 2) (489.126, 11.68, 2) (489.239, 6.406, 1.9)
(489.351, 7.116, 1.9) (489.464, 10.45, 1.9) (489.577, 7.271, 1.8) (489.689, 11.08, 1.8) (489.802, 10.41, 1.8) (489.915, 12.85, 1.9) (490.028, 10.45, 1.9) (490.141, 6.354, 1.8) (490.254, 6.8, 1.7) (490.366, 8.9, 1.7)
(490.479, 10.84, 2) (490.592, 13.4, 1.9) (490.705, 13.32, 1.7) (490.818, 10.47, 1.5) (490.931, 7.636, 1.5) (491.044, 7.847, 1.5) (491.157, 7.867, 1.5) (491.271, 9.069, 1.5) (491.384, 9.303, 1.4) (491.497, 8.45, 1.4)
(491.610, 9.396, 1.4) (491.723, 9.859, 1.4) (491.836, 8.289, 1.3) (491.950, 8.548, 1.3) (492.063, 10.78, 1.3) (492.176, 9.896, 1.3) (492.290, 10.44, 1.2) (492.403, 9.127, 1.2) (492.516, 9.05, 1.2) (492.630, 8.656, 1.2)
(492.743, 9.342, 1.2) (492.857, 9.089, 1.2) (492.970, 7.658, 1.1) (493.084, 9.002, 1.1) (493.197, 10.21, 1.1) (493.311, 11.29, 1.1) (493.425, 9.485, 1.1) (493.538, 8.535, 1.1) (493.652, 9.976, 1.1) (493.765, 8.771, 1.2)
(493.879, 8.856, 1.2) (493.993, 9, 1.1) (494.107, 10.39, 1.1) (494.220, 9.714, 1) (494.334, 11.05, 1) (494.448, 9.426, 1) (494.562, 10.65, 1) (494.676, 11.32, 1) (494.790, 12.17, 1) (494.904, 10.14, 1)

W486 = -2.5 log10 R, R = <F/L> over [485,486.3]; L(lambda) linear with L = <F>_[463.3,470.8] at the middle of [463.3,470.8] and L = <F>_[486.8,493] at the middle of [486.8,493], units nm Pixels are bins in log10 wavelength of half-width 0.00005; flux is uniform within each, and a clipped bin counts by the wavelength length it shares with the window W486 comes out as 0.277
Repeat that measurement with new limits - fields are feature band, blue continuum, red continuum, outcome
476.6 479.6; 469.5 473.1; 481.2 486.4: -0.06 mag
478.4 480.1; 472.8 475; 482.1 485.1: -0.06 mag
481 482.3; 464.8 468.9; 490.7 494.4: -0.09 mag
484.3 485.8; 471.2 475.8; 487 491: 0.08 mag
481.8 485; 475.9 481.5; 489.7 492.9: 0.07 mag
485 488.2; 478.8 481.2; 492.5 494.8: 0.26 mag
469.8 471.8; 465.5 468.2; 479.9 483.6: 0.05 mag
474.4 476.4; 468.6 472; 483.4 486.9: -0.08 mag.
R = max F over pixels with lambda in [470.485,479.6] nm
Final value 11.34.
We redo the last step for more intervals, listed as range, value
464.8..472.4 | 13.94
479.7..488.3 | 11.98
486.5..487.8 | 9.424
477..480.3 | 13.06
